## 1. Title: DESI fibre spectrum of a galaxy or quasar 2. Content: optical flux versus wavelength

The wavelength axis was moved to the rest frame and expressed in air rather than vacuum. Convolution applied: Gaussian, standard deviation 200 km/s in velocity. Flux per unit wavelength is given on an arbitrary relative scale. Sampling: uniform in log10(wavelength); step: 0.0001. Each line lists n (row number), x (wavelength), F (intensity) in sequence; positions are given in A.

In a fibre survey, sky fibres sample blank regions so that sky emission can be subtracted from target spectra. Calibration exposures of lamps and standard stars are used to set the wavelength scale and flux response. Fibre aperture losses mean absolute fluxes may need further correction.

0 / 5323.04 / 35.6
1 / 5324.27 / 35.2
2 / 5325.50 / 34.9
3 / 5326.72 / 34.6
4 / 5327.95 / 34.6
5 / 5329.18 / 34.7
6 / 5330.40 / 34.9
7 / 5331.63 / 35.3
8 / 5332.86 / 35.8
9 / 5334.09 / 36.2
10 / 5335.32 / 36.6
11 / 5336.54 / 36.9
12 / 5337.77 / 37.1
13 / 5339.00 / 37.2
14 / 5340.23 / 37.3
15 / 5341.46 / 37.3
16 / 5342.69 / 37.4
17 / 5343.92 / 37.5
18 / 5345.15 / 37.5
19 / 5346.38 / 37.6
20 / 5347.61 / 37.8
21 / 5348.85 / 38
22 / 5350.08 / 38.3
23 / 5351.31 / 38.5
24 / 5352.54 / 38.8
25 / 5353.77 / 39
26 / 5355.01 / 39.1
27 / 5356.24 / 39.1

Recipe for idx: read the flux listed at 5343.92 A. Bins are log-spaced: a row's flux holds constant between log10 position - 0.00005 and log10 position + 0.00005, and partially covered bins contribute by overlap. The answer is 37.5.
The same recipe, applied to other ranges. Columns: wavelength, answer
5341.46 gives 37.3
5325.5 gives 34.9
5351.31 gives 38.5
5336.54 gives 36.9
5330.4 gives 34.9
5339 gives 37.2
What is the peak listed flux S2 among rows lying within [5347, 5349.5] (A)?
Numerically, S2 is 38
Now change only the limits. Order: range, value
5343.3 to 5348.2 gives 37.8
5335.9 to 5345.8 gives 37.5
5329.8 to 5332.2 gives 35.3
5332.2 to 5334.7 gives 36.2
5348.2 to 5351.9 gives 38.5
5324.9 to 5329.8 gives 34.9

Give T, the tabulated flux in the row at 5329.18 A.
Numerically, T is 34.7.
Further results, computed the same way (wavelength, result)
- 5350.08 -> 38.3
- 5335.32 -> 36.6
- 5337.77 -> 37.1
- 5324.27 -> 35.2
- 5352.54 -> 38.8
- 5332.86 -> 35.8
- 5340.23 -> 37.3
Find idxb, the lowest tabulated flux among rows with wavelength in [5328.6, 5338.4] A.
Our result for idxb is 34.7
